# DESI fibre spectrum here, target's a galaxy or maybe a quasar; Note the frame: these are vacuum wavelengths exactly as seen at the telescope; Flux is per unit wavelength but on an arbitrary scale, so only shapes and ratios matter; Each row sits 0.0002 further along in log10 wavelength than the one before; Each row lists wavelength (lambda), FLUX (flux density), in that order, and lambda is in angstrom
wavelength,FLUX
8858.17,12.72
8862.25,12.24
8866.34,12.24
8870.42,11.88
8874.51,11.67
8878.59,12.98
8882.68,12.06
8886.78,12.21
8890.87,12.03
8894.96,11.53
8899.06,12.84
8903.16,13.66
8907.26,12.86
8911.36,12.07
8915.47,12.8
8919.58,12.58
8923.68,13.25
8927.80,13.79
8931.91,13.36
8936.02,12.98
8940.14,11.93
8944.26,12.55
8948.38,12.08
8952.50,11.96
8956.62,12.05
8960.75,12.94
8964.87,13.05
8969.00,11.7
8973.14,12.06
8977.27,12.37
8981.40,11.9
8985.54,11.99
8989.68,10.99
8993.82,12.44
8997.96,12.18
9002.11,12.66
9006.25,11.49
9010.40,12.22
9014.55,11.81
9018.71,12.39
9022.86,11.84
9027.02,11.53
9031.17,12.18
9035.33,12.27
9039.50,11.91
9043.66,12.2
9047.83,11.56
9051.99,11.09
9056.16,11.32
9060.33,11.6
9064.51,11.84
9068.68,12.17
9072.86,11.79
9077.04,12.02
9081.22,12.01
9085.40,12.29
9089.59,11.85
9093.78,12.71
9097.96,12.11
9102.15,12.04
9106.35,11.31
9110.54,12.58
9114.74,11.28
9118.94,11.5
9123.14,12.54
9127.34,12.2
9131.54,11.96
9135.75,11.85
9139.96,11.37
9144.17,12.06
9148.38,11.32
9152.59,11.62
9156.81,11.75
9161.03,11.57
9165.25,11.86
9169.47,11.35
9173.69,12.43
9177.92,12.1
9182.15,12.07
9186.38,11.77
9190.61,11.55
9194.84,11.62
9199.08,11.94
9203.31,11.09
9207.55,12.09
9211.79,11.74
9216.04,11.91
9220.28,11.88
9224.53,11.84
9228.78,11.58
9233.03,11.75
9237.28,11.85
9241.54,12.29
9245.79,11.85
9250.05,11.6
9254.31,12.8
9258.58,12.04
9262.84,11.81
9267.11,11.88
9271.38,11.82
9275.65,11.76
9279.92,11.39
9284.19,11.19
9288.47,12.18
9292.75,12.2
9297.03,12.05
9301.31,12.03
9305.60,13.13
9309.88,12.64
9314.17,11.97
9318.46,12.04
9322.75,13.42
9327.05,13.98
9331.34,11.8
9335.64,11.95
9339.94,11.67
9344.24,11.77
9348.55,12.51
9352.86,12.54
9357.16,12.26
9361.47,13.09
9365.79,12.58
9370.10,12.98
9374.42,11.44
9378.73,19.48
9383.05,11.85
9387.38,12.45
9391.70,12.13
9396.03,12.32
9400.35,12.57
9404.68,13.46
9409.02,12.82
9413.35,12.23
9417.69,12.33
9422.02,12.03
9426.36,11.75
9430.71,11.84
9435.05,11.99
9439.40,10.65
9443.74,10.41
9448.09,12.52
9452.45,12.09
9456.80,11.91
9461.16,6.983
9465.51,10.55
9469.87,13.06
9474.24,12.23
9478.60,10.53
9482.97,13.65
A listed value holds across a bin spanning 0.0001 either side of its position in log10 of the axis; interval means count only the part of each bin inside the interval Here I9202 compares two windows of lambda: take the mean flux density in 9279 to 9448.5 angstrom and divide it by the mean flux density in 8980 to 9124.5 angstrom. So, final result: 1.04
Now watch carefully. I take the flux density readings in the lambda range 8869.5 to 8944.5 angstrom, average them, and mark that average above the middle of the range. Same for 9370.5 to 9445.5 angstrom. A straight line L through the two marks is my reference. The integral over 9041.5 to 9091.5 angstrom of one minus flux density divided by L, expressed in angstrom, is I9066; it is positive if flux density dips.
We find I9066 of 3.0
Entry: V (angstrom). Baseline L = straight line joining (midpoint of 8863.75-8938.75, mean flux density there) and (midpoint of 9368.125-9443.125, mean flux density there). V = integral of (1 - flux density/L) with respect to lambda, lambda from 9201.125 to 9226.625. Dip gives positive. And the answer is 1.6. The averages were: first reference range 12.6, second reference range 12.6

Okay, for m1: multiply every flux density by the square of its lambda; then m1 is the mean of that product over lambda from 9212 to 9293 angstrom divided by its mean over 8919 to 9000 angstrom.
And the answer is 1.02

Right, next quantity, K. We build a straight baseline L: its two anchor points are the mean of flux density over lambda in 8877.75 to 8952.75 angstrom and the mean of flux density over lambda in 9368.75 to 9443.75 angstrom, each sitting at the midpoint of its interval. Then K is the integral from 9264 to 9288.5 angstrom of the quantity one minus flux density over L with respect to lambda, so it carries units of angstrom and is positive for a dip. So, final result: 1.7 angstrom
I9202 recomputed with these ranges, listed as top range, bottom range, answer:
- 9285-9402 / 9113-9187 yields 1.07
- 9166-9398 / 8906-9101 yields 1.00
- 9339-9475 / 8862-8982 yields 0.98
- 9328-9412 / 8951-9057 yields 1.06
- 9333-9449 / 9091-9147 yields 1.04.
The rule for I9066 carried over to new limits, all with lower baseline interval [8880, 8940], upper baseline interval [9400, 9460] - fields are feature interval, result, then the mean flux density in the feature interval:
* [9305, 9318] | -0.36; 12.4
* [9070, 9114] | 1.35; 12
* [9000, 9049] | 2.01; 12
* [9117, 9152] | 1.49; 11.8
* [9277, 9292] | 0.61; 11.7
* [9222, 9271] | 1.10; 11.9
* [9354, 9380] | -2.96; 13.4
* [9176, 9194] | 0.65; 11.9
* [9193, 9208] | 0.77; 11.6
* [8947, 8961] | 0.50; 12.2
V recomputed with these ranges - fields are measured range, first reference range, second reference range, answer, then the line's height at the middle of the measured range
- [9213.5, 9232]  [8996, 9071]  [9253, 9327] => 0.48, 12.1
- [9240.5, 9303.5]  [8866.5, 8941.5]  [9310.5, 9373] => 2.82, 12.5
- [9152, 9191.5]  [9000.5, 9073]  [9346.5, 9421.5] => 1.42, 12.3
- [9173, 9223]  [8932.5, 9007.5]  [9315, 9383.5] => 3.02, 12.6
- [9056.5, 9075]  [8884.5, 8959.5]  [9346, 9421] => 1.27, 12.7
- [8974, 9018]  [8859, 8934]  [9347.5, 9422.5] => 2.11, 12.6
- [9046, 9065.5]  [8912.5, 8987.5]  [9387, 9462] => 1.43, 12.4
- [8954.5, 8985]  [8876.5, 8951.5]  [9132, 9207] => 0.39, 12.4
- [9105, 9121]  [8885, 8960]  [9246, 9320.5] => 0.79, 12.3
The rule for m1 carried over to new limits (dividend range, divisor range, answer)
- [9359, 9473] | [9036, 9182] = 1.10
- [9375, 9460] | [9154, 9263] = 1.09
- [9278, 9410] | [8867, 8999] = 1.11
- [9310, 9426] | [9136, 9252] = 1.12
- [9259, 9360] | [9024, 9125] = 1.08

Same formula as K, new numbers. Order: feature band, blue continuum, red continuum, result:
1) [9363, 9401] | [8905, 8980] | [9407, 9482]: -4.6 angstrom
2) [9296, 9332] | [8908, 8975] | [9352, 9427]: 0.5 angstrom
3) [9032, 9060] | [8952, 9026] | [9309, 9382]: 1.1 angstrom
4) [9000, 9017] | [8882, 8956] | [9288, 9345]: 0.7 angstrom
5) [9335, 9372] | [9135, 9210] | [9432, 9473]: -3.3 angstrom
